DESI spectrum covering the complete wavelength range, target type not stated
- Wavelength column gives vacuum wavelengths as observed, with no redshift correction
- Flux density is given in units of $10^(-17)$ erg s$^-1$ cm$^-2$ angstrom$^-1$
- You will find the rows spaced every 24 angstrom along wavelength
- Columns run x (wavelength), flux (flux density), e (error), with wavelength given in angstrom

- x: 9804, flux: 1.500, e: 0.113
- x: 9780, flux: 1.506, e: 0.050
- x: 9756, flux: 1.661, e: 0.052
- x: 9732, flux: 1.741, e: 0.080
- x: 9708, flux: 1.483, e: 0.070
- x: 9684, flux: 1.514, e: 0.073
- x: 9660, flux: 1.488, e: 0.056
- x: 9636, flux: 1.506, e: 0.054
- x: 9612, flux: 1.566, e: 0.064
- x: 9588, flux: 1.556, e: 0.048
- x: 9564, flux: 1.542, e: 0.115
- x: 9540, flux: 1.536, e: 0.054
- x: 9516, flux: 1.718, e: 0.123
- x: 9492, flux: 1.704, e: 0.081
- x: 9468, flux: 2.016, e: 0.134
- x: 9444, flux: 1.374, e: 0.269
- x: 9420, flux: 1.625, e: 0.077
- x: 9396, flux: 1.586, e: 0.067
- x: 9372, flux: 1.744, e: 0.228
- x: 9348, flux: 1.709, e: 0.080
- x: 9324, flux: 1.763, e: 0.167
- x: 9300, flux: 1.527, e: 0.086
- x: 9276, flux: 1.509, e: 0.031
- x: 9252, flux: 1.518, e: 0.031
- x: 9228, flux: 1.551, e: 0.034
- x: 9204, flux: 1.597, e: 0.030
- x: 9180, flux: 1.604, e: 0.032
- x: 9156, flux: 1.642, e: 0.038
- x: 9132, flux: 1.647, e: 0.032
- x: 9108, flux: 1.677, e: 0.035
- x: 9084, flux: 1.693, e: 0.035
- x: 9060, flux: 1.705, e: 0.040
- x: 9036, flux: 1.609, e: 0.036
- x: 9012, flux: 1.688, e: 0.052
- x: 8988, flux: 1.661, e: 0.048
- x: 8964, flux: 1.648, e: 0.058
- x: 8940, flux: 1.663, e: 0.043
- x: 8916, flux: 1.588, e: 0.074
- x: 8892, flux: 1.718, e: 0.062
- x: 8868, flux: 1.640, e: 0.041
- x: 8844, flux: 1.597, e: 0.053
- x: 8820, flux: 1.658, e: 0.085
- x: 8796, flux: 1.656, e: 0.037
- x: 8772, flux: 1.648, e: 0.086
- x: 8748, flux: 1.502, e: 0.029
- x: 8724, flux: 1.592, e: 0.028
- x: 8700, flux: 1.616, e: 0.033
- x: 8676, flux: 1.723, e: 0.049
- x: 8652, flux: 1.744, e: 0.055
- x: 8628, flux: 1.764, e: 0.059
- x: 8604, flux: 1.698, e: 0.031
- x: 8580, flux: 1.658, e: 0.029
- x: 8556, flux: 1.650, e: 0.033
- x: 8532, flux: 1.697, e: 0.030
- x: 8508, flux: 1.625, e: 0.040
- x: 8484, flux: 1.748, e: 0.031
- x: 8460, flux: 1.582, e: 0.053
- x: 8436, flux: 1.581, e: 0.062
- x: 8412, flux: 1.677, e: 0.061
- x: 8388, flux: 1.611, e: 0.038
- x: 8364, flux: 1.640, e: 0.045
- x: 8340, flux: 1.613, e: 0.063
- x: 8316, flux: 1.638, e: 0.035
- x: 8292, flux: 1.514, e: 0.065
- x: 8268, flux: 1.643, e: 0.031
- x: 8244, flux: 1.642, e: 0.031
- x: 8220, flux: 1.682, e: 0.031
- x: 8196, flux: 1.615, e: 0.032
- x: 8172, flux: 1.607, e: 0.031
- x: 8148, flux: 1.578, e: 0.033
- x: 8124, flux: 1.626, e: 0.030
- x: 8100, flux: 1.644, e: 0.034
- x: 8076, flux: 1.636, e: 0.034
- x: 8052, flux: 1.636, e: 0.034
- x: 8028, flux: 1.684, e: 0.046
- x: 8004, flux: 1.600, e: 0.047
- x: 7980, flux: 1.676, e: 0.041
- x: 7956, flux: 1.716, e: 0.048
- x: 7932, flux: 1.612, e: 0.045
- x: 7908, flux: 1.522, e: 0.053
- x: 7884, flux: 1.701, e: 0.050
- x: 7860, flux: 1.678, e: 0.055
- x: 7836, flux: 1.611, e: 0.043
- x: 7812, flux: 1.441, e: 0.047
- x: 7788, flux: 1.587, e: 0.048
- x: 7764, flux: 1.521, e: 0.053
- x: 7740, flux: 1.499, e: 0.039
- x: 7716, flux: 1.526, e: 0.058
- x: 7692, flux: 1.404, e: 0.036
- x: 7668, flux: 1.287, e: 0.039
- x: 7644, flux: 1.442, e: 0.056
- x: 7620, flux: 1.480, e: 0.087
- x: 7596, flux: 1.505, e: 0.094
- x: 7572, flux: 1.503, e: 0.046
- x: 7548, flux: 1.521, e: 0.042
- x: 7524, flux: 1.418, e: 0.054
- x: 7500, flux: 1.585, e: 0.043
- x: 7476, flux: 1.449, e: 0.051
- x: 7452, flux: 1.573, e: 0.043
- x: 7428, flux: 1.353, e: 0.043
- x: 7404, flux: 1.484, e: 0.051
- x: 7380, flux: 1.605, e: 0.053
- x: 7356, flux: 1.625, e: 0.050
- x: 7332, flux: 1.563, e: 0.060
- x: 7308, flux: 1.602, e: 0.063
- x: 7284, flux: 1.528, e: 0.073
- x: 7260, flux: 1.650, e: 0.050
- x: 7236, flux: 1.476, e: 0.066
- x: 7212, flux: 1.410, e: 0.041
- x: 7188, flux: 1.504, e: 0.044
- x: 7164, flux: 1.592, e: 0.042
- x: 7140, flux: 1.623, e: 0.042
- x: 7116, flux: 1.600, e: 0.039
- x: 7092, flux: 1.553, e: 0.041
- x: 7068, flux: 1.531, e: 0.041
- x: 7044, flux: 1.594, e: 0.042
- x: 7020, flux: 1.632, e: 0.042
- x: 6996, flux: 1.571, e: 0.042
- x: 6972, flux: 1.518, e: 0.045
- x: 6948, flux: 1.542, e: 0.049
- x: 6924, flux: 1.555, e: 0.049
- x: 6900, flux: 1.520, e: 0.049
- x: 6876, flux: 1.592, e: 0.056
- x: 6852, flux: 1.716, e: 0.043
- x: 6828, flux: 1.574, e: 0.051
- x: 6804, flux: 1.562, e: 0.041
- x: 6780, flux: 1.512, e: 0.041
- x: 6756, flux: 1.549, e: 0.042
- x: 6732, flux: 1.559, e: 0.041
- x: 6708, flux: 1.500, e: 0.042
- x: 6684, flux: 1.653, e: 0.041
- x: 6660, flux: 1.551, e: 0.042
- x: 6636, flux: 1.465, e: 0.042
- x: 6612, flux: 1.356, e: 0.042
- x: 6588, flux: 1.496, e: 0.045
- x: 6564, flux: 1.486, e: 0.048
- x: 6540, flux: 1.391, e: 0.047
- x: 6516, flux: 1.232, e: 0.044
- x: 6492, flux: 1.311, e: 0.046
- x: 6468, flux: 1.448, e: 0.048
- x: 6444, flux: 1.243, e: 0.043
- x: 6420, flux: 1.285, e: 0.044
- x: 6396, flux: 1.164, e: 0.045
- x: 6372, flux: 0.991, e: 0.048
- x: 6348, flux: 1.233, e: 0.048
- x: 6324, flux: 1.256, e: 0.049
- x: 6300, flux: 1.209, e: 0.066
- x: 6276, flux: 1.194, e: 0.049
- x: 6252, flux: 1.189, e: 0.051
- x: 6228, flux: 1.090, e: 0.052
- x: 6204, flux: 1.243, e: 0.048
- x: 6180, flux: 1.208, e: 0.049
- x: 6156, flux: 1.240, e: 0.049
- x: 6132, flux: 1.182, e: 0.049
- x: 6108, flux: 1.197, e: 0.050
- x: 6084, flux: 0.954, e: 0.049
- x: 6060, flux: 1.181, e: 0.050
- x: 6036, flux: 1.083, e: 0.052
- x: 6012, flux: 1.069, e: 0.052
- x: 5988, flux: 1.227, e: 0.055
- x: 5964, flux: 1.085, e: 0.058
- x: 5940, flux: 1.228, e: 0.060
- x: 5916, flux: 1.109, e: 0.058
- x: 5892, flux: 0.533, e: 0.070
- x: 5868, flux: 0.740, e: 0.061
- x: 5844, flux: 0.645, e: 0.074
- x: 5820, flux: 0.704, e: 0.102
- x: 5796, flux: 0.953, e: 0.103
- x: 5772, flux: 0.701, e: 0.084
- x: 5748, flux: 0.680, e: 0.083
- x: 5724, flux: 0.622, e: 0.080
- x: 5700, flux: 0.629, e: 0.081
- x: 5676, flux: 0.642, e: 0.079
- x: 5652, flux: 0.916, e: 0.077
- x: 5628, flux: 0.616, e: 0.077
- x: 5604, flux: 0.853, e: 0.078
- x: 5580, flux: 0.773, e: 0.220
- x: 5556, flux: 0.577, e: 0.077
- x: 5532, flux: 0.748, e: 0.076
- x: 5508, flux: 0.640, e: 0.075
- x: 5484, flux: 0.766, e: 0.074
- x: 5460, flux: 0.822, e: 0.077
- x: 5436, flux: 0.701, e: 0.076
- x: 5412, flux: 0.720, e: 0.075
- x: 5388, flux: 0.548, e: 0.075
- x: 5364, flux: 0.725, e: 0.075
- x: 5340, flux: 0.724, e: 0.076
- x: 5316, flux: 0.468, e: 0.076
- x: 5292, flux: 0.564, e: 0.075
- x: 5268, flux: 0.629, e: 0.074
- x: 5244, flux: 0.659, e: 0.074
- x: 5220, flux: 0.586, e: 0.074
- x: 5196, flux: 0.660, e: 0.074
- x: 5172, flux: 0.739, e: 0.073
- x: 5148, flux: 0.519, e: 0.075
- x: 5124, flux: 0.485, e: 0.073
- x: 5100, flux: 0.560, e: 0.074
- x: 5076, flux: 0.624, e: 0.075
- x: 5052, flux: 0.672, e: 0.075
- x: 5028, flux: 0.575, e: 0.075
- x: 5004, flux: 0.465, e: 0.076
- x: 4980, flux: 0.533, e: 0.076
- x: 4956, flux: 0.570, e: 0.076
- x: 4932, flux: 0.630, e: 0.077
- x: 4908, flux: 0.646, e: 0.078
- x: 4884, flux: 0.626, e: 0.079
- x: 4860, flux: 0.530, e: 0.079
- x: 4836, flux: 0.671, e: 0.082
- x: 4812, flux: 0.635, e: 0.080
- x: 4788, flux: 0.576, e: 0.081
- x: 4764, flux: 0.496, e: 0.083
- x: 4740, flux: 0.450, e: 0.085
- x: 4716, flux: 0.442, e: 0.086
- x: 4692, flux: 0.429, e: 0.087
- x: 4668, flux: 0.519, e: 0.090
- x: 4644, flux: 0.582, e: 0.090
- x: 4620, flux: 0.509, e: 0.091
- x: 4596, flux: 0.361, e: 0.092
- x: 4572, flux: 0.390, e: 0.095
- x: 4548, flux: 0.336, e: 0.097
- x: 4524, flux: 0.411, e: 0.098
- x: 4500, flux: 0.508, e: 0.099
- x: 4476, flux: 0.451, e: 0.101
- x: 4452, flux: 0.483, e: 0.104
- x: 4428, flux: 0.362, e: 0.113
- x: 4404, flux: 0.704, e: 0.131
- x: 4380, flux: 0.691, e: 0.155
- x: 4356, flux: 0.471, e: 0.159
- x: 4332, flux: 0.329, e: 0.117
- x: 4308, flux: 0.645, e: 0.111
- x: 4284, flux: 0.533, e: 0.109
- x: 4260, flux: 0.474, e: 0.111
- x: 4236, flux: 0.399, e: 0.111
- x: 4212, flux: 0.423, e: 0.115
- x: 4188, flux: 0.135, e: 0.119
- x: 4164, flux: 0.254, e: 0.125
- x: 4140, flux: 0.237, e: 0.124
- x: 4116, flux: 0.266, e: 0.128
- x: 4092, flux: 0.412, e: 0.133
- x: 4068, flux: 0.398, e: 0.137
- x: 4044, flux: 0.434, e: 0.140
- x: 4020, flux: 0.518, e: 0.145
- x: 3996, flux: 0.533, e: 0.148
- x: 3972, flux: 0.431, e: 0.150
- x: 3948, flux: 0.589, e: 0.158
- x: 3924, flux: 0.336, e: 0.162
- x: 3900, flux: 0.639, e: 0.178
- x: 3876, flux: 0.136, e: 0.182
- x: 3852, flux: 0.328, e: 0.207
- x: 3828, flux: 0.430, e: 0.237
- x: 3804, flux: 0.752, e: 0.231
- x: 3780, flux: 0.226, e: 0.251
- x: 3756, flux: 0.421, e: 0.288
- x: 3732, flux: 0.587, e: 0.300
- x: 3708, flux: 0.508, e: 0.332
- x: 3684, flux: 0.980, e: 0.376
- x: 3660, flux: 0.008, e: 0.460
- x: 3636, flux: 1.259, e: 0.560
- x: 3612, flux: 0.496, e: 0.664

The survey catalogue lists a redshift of 0.48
